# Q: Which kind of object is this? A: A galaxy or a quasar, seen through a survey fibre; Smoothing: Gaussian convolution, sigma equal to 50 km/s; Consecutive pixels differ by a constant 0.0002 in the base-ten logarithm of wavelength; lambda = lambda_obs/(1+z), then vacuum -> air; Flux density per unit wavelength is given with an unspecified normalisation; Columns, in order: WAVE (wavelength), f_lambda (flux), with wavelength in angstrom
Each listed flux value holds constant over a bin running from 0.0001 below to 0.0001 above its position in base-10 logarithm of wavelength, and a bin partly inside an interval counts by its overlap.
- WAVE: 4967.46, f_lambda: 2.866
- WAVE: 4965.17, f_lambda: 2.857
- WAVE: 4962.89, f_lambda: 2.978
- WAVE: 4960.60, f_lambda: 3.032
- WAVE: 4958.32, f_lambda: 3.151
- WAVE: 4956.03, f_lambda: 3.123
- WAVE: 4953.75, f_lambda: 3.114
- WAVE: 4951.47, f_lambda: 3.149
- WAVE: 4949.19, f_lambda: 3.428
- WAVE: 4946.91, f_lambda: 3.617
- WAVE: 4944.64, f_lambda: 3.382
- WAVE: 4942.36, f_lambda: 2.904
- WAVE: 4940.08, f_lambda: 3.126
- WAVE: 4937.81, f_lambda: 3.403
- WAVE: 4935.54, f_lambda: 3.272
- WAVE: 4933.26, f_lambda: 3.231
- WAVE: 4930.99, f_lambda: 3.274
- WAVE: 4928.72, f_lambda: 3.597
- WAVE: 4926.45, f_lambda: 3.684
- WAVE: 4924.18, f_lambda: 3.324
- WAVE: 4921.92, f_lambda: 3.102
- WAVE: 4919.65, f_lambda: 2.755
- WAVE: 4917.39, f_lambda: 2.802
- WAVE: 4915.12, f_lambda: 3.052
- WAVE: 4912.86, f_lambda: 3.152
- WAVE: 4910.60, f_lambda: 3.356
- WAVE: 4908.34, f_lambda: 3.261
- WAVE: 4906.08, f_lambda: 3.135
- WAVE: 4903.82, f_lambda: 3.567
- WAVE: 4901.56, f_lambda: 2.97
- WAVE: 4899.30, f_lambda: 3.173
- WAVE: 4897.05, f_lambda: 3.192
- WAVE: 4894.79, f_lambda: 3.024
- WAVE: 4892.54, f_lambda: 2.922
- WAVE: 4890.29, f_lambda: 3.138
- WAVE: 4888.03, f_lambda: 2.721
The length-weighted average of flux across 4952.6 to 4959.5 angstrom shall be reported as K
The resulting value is 3.13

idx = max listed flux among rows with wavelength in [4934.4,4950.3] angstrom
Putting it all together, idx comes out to 3.617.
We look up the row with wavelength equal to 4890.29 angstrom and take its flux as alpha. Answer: 3.138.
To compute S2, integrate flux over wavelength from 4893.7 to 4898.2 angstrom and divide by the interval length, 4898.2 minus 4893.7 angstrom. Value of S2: 3.11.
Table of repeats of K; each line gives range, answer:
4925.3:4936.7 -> 3.41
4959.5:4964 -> 3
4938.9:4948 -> 3.26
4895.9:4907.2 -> 3.21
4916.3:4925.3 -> 3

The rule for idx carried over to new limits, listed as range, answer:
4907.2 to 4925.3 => 3.356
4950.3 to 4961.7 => 3.151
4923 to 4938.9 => 3.684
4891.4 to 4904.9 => 3.567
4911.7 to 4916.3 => 3.152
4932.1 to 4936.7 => 3.272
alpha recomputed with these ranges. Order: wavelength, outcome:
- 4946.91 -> 3.617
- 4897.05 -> 3.192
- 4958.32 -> 3.151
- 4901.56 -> 2.97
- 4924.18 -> 3.324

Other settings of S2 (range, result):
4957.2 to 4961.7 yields 3.09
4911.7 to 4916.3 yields 3.1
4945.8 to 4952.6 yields 3.4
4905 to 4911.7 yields 3.25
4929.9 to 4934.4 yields 3.25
